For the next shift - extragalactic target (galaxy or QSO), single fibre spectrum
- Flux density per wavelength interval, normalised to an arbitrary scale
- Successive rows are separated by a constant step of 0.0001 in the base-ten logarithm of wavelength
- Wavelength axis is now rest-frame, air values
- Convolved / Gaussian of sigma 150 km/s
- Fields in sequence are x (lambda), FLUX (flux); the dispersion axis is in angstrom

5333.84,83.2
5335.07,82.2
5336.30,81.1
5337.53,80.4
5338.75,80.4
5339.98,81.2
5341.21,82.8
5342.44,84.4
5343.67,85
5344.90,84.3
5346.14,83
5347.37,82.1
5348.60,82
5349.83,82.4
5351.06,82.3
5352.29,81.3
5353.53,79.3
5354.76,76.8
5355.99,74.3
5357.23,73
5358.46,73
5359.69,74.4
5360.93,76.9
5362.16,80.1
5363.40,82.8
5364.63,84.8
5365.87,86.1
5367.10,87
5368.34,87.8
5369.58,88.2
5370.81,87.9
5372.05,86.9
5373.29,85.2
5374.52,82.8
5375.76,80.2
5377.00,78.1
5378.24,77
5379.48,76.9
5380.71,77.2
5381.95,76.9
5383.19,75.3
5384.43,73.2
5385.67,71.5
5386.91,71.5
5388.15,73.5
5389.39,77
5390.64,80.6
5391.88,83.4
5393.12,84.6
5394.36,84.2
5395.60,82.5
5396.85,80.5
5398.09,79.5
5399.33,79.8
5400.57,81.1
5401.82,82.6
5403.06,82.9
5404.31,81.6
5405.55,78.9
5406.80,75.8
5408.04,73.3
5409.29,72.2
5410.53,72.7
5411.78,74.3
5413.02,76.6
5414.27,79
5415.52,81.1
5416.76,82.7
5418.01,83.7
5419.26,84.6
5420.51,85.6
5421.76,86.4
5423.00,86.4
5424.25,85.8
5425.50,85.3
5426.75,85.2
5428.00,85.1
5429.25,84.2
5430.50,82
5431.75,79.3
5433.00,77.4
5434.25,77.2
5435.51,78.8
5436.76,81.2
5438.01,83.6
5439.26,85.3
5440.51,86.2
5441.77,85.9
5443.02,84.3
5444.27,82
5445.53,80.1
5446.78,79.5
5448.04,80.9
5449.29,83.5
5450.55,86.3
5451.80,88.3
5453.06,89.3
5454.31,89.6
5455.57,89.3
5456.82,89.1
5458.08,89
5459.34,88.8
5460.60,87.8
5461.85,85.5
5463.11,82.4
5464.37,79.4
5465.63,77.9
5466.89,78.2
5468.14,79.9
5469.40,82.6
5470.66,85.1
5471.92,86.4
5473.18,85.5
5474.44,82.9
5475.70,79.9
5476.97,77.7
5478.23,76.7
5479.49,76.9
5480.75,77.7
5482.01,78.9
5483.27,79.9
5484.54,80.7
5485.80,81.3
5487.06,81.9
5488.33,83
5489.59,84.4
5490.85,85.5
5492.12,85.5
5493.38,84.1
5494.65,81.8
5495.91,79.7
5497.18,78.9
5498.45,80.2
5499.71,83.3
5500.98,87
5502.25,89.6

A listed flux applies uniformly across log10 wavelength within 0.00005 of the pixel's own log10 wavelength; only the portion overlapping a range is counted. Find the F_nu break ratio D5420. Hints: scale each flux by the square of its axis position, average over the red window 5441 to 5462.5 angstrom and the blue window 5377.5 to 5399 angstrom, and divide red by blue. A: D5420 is 1.13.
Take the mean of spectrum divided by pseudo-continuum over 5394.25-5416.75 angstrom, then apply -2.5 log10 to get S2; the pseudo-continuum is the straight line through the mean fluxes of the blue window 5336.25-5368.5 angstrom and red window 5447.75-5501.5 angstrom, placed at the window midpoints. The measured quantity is 0.042 mag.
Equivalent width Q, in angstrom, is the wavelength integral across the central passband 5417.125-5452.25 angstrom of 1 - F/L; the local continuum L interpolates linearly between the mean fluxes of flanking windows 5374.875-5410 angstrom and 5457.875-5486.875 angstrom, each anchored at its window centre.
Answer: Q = -1.42 angstrom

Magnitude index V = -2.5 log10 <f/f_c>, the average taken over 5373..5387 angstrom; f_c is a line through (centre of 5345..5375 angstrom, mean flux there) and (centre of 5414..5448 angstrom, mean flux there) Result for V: 0.066 mag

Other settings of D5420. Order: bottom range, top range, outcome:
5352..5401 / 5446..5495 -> 1.08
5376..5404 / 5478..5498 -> 1.07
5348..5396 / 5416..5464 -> 1.08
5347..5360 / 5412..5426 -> 1.09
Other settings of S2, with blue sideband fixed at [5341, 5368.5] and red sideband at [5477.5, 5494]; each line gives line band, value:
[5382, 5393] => 0.067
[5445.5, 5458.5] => -0.064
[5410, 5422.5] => 0.004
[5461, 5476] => -0.014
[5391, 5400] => -0.014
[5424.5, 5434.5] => -0.015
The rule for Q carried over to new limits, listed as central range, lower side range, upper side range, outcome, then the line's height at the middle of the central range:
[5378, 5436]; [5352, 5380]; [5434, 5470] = 1.8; 82.3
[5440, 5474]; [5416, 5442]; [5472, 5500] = -0.9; 82.3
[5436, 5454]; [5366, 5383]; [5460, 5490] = -0.5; 81.7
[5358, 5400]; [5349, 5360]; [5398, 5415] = -1.4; 77.7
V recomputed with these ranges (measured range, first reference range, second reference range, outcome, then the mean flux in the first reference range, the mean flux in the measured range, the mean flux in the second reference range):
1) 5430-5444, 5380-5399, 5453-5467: 0.02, 78.1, 81.9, 85.6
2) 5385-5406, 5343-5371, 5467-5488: 0.02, 81.4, 79.7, 80.8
